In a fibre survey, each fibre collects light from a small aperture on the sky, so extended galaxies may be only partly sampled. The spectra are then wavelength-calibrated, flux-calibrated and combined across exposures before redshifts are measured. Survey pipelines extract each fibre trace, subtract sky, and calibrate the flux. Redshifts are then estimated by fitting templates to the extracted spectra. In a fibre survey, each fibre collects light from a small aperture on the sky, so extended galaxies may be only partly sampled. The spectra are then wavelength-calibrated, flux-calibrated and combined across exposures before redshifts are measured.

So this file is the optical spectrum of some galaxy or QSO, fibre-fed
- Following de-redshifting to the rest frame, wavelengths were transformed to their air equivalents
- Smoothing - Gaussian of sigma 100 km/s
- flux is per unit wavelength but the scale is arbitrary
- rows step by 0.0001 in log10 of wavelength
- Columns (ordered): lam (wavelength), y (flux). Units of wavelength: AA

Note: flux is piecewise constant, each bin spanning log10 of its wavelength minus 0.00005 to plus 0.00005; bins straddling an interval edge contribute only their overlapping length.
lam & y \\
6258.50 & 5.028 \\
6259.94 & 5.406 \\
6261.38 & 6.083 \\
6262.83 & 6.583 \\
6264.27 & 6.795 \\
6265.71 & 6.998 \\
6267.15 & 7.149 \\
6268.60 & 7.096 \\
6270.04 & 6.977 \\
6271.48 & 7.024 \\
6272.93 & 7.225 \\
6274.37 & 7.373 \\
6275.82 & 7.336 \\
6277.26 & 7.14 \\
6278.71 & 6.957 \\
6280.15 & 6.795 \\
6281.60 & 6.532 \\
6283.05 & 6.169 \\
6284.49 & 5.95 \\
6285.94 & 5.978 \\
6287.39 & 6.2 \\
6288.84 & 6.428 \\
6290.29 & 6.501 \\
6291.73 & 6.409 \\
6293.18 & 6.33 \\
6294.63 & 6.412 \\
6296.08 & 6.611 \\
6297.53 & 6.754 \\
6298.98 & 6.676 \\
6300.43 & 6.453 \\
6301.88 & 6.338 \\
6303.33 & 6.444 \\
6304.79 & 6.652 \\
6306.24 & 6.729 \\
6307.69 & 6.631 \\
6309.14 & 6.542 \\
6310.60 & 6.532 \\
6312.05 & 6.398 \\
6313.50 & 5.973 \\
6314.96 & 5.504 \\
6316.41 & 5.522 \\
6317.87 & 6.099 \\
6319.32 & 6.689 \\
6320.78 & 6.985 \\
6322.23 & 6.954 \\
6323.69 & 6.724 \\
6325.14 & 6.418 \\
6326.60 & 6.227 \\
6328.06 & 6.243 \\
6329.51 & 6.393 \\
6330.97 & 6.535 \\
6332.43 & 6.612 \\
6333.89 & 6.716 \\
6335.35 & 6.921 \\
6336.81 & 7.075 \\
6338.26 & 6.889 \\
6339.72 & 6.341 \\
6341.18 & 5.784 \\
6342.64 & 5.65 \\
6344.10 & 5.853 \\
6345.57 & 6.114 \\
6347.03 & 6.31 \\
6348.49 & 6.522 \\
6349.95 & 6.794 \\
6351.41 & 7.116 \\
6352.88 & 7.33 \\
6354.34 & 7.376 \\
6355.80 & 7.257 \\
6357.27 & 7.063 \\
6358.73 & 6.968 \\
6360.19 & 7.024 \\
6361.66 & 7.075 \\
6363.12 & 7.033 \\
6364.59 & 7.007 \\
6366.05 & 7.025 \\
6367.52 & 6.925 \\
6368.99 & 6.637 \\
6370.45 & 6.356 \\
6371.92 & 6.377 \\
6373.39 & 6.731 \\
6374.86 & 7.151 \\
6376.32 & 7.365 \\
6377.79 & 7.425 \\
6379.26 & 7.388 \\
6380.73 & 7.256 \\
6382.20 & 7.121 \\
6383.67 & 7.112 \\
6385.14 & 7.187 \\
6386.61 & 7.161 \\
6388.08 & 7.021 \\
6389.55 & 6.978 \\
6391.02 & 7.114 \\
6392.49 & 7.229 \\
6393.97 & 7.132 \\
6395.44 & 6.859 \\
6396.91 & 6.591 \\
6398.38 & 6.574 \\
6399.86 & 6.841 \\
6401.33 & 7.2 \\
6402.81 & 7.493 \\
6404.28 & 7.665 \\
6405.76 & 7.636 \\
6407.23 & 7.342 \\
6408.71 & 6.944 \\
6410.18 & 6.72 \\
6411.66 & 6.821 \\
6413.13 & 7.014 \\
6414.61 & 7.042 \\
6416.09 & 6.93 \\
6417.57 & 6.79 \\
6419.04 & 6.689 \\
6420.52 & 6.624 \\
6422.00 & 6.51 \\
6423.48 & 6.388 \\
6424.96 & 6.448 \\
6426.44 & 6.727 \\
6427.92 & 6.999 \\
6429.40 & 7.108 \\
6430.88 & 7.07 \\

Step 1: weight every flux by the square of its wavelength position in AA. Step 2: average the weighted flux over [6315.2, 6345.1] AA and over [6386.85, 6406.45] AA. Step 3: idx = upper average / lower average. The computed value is 1.1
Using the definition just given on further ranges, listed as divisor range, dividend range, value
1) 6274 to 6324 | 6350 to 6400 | 1.11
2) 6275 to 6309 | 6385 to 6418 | 1.12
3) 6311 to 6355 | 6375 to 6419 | 1.12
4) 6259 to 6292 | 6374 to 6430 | 1.10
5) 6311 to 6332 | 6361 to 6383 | 1.12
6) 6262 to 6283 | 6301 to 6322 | 0.93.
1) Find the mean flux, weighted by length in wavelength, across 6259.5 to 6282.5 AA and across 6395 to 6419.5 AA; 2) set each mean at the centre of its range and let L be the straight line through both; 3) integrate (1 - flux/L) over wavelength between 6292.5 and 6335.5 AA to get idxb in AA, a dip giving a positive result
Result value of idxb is 2.8 AA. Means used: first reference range 6.85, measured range 6.46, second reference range 7.02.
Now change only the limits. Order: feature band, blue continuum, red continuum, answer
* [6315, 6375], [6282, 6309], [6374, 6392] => 2.0 AA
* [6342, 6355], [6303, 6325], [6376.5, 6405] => 0.3 AA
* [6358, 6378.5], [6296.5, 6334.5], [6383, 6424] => -0.5 AA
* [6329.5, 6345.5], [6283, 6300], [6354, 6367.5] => 1.0 AA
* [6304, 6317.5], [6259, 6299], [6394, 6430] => 0.9 AA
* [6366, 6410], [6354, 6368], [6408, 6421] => -0.6 AA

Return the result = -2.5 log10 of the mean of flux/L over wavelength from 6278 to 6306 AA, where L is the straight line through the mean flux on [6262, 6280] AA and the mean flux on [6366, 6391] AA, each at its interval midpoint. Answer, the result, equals 0.093 mag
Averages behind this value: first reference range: 7.04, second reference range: 7.01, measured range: 6.46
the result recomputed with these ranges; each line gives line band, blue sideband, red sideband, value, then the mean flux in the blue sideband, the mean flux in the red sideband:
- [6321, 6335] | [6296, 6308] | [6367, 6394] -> 0.028 mag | 6.58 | 7.03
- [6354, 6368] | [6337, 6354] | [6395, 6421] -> -0.075 mag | 6.47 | 6.99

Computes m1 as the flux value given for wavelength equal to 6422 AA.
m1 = 6.51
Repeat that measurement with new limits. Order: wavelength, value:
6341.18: 5.784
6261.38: 6.083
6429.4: 7.108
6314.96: 5.504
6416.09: 6.93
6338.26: 6.889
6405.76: 7.636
